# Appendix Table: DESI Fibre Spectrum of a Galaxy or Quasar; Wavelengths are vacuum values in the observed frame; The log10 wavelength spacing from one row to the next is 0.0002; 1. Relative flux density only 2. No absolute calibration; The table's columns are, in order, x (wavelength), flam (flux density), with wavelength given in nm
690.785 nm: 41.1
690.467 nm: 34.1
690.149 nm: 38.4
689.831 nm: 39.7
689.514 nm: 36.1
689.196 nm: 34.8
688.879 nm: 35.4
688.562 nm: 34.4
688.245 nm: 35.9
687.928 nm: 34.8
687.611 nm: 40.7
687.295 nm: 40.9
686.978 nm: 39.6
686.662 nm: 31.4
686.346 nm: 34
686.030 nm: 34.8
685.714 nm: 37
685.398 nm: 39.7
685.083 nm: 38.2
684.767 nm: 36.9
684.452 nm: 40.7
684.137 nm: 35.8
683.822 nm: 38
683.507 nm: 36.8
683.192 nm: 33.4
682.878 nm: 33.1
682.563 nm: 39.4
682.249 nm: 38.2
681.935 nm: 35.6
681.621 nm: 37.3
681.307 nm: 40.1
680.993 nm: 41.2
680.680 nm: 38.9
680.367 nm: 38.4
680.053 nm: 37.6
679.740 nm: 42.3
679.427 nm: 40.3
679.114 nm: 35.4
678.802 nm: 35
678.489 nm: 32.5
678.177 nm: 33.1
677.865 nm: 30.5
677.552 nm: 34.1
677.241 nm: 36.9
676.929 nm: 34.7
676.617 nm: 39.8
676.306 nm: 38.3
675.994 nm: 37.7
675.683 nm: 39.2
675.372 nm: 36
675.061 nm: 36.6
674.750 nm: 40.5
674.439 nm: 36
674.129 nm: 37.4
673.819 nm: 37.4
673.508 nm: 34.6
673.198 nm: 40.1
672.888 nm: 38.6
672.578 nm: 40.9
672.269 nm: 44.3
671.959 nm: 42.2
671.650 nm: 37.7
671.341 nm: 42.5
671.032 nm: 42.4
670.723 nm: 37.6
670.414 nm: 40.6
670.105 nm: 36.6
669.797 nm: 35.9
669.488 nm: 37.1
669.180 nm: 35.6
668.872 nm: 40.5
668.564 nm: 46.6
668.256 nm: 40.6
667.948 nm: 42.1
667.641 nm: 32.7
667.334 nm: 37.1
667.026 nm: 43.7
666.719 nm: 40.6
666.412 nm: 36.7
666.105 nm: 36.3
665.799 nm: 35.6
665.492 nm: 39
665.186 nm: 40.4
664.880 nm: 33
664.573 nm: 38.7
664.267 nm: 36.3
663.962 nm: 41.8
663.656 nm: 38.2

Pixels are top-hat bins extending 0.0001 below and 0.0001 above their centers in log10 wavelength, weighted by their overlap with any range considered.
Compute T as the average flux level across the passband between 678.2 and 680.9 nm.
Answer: 37.4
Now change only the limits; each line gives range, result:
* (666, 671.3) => 39.1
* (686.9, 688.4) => 38.3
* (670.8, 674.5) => 39.6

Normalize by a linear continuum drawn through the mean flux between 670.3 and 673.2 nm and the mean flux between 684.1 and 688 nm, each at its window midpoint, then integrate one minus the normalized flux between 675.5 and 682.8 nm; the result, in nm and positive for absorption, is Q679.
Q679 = 0.33 nm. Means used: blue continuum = 40.7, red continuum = 37.4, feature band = 37.2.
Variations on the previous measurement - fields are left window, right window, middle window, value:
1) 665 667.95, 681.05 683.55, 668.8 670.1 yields 0.03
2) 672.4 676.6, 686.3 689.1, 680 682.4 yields -0.08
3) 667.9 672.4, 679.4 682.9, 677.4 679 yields 0.24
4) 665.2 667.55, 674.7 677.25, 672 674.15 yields -0.08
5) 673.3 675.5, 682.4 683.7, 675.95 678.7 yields 0.11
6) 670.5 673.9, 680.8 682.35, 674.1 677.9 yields 0.23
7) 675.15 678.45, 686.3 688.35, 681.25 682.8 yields -0.06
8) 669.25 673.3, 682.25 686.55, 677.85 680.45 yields 0.10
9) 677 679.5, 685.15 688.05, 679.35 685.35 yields -0.38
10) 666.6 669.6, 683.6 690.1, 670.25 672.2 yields -0.07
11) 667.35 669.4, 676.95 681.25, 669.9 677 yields -0.12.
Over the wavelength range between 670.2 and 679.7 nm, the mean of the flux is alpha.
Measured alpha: 37.8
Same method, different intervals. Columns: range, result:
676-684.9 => 37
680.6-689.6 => 37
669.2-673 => 39.6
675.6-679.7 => 36.1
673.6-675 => 37.6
